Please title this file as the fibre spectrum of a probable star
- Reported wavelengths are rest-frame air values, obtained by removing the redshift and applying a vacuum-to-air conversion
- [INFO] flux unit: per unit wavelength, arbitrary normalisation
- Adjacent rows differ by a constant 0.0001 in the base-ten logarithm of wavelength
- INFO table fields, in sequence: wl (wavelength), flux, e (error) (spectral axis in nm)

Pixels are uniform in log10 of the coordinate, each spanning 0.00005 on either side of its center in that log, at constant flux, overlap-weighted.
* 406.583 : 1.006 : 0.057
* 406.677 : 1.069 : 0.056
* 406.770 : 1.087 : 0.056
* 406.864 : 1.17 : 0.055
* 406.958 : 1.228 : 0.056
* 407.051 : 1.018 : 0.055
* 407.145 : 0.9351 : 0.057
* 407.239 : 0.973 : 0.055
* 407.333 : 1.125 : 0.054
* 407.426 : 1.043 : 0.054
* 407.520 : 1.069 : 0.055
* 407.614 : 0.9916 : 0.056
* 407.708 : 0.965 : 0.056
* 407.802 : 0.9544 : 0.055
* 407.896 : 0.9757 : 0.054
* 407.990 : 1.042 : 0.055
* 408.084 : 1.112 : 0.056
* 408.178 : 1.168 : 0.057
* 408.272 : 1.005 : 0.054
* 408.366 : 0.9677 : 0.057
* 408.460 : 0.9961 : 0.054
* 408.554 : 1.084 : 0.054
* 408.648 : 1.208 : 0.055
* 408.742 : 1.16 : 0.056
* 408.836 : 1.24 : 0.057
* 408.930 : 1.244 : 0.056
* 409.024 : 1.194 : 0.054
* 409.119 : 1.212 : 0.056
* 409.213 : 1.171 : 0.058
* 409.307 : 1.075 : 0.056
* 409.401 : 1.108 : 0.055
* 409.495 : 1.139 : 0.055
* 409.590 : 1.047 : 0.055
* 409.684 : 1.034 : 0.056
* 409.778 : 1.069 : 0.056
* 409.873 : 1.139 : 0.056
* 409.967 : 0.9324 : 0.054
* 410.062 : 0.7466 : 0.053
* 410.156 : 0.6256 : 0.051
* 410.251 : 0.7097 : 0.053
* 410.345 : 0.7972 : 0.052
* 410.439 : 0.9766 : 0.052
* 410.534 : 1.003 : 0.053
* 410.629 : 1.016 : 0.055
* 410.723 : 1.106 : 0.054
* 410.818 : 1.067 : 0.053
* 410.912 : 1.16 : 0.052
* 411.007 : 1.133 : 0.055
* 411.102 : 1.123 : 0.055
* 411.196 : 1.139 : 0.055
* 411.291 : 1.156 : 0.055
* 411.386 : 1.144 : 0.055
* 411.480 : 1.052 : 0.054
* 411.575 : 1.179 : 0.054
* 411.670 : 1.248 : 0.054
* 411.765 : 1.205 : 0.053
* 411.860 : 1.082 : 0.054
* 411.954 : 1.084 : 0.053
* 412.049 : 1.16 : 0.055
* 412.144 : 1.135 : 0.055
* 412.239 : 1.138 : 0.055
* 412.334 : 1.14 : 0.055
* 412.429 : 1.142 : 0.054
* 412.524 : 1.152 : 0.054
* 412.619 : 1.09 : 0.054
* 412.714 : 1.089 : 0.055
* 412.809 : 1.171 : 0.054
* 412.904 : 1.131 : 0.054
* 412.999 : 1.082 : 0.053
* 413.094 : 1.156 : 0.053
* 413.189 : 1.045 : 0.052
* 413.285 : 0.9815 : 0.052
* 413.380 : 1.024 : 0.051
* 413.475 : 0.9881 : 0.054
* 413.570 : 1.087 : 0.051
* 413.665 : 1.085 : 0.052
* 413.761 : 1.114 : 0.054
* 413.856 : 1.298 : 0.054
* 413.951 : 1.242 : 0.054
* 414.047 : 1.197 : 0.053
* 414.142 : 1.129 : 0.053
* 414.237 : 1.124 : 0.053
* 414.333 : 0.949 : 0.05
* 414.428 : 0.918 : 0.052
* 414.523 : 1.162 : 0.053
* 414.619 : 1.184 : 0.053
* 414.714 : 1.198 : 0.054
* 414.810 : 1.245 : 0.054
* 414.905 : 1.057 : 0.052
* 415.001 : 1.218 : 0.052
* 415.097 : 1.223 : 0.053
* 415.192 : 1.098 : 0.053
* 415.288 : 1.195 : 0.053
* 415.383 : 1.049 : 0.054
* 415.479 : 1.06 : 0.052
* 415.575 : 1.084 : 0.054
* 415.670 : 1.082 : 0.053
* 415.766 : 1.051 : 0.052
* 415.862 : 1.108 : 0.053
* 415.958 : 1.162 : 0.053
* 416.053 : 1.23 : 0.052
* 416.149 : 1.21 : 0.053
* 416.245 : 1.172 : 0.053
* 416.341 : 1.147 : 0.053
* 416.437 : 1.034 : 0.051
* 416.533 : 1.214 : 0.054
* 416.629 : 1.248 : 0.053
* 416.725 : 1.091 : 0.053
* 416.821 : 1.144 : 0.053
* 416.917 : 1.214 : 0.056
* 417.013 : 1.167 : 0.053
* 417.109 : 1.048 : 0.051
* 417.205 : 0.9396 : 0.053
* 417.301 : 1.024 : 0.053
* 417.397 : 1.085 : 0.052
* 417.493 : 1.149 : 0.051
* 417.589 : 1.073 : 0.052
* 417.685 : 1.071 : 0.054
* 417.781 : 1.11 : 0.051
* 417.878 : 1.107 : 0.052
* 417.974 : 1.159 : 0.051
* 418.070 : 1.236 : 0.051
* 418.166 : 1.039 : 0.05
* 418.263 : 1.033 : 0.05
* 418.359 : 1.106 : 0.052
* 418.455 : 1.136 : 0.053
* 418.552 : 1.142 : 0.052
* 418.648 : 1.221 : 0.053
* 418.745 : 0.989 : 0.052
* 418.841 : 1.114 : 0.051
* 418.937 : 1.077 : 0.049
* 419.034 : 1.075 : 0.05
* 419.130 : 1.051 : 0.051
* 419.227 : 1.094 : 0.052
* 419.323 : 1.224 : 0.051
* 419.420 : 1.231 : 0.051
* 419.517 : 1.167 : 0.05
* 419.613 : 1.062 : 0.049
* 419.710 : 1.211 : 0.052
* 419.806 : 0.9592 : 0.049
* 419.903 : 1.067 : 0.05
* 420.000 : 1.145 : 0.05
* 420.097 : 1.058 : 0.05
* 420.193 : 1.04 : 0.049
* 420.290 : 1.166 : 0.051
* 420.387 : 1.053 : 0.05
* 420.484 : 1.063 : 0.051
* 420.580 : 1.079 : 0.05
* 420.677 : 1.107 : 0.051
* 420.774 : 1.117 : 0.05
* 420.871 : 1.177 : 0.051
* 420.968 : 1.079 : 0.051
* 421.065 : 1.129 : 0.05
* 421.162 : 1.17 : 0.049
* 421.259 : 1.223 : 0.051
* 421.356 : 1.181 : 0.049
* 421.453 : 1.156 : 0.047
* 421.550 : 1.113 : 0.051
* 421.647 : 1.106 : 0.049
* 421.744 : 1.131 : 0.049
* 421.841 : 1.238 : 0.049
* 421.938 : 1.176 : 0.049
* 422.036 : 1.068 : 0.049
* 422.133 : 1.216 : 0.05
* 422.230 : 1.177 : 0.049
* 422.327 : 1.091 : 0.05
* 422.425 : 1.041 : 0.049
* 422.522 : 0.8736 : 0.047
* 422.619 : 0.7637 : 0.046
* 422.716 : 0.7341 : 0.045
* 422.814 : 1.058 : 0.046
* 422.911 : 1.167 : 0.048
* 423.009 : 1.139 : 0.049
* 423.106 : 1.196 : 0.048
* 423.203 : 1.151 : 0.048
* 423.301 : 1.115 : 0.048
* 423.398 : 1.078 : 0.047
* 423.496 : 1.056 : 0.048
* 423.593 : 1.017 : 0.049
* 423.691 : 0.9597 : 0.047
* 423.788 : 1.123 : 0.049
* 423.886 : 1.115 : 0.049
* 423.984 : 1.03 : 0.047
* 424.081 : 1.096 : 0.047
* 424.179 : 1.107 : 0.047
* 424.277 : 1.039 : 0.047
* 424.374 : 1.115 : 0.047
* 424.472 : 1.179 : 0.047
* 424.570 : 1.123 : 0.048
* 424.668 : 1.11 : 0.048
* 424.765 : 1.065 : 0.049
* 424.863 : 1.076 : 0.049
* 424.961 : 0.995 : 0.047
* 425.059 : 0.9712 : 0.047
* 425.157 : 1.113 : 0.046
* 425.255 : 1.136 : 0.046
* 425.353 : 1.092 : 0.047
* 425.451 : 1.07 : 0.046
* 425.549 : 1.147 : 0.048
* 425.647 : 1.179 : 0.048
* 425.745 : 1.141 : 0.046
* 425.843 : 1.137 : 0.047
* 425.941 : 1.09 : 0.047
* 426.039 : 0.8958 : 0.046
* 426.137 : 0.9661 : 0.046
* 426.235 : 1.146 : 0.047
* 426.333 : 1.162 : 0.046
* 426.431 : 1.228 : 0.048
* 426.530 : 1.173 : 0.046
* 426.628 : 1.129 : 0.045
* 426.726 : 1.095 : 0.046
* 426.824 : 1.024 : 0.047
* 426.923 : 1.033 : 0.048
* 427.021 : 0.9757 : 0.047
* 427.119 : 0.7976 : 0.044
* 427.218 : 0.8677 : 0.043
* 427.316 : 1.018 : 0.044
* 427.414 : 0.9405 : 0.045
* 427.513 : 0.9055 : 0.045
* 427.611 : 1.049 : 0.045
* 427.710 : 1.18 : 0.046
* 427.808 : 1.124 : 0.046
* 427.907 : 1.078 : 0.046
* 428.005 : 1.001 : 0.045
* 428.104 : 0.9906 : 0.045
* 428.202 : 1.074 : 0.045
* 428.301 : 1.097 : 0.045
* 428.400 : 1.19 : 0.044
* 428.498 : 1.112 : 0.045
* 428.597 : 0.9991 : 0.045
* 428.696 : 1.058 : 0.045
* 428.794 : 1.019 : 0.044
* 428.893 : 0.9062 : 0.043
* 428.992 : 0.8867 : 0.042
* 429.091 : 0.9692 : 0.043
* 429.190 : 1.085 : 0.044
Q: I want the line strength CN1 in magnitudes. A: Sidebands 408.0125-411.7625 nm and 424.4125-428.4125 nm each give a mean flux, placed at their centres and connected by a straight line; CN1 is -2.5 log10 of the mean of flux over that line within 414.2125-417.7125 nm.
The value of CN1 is -0.05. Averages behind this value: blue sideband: 1.07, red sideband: 1.07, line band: 1.12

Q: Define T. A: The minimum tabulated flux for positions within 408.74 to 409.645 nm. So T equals 1.047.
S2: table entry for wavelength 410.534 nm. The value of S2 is 1.003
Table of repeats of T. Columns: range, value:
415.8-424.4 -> 0.7341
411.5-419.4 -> 0.918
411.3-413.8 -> 0.9815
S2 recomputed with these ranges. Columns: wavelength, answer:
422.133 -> 1.216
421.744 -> 1.131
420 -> 1.145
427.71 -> 1.18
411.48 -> 1.052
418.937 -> 1.077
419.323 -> 1.224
